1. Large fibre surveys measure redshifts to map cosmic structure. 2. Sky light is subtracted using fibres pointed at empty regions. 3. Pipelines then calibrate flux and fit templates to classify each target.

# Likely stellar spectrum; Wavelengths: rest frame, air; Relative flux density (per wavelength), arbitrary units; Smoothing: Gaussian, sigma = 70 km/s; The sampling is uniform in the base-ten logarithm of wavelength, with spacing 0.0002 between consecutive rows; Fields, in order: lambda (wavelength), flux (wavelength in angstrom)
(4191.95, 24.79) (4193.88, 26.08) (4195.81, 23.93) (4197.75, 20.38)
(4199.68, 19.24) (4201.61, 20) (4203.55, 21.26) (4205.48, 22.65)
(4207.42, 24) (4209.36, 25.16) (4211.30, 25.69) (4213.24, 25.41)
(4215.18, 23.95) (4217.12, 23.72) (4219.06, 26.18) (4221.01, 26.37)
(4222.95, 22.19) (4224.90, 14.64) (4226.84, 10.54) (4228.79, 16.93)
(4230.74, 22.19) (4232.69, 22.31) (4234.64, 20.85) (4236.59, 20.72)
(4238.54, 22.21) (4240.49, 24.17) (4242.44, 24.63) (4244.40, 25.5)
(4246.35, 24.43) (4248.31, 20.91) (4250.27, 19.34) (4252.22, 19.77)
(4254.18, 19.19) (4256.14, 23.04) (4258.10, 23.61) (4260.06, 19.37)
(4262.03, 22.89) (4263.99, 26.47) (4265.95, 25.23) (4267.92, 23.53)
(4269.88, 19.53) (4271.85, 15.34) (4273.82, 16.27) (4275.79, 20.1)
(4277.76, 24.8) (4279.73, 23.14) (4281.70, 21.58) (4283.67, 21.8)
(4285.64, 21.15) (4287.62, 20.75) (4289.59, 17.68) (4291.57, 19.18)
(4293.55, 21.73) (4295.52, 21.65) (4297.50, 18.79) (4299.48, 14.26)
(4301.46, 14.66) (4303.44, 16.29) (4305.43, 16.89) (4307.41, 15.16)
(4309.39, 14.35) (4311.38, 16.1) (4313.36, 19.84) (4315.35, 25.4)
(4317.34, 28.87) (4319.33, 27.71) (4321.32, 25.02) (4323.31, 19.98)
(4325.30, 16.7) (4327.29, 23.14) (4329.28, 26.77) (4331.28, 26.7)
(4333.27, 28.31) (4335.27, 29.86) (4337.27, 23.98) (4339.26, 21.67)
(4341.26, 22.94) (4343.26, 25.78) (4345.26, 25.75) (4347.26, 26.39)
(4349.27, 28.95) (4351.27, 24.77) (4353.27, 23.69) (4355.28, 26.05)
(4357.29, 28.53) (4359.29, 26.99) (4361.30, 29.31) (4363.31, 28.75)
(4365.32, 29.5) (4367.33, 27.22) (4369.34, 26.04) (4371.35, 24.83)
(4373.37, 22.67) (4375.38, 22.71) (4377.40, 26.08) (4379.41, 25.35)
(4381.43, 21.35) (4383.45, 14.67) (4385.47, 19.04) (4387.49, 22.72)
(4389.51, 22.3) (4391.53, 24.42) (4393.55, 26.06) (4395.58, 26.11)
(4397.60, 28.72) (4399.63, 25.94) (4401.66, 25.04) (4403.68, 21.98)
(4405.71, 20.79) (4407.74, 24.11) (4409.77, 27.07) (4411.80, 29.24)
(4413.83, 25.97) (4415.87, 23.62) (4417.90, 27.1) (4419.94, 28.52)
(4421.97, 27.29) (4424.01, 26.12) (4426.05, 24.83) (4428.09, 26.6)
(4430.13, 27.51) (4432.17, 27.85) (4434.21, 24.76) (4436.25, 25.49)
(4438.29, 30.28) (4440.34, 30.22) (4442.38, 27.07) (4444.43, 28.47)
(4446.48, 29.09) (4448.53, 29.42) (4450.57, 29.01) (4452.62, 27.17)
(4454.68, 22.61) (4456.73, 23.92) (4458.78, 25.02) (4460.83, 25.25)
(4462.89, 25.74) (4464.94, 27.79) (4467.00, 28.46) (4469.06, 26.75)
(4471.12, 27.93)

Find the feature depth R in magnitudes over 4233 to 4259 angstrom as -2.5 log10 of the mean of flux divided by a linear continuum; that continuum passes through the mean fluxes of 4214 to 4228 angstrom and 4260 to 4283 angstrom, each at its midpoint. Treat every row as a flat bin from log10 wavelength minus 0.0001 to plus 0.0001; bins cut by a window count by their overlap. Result -0.04 mag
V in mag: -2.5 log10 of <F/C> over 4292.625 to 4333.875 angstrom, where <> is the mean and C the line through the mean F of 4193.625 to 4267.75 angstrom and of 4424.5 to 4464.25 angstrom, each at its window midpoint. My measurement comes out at 0.16 mag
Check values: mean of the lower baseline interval 22.2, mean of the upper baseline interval 26.9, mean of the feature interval 20.8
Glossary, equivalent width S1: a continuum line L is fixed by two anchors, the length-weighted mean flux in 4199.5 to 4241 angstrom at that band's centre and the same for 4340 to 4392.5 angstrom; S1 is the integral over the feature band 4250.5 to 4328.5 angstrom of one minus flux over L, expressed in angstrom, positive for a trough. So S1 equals 9.1 angstrom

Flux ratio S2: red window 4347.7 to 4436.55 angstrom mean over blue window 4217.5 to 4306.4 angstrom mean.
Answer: 1.22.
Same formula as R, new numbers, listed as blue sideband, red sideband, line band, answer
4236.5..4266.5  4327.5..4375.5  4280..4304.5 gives 0.242 mag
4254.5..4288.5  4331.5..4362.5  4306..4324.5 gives 0.148 mag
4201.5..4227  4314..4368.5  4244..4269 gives 0.060 mag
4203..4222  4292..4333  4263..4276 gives 0.068 mag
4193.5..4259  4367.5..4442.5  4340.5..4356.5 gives -0.062 mag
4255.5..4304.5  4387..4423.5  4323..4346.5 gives -0.083 mag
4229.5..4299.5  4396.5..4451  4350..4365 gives -0.106 mag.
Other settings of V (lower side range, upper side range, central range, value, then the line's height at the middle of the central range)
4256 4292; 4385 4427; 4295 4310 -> 0.33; 22.2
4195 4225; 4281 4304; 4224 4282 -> -0.01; 21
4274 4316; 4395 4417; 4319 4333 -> -0.14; 20.9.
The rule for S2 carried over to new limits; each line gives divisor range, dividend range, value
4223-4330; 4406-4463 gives 1.29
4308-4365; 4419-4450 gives 1.12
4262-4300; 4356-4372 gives 1.33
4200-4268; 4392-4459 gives 1.19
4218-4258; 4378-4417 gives 1.12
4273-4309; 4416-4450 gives 1.43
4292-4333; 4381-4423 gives 1.18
